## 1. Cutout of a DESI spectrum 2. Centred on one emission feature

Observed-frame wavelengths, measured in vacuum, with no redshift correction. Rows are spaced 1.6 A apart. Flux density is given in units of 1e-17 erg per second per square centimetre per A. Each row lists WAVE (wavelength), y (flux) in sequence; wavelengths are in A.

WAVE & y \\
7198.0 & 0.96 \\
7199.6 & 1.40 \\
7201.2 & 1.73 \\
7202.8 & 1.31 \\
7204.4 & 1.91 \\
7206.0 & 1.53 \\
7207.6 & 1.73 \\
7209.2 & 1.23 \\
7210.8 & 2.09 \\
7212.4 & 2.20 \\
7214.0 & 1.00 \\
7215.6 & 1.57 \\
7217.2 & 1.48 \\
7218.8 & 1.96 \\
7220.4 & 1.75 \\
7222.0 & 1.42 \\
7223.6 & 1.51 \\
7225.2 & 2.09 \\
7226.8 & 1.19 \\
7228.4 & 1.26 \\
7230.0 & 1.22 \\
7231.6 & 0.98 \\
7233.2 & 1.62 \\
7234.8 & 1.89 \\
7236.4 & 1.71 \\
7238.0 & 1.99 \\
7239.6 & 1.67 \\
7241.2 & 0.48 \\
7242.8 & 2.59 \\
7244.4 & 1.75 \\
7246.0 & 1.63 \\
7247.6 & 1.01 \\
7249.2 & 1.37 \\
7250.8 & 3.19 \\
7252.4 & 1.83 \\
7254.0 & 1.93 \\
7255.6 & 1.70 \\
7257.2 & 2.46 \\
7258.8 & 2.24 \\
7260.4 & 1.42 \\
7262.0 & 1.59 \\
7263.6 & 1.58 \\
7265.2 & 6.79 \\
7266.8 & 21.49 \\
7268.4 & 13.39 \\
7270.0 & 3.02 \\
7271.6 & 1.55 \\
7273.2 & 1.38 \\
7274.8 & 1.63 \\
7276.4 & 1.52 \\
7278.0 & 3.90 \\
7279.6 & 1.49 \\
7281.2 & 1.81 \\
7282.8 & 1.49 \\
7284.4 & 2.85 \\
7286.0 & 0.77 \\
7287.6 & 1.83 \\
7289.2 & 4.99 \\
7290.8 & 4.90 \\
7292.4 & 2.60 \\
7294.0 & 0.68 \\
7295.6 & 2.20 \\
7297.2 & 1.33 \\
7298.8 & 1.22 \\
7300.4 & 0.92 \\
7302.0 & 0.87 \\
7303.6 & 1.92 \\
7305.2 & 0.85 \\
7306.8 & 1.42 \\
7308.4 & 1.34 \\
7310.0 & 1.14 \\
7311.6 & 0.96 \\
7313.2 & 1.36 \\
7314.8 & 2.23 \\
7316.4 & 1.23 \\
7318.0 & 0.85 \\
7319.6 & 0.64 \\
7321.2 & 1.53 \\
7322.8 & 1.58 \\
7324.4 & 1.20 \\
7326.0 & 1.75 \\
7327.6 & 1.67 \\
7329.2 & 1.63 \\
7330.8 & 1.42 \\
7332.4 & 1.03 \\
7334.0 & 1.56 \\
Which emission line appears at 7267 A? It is H-alpha 6563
